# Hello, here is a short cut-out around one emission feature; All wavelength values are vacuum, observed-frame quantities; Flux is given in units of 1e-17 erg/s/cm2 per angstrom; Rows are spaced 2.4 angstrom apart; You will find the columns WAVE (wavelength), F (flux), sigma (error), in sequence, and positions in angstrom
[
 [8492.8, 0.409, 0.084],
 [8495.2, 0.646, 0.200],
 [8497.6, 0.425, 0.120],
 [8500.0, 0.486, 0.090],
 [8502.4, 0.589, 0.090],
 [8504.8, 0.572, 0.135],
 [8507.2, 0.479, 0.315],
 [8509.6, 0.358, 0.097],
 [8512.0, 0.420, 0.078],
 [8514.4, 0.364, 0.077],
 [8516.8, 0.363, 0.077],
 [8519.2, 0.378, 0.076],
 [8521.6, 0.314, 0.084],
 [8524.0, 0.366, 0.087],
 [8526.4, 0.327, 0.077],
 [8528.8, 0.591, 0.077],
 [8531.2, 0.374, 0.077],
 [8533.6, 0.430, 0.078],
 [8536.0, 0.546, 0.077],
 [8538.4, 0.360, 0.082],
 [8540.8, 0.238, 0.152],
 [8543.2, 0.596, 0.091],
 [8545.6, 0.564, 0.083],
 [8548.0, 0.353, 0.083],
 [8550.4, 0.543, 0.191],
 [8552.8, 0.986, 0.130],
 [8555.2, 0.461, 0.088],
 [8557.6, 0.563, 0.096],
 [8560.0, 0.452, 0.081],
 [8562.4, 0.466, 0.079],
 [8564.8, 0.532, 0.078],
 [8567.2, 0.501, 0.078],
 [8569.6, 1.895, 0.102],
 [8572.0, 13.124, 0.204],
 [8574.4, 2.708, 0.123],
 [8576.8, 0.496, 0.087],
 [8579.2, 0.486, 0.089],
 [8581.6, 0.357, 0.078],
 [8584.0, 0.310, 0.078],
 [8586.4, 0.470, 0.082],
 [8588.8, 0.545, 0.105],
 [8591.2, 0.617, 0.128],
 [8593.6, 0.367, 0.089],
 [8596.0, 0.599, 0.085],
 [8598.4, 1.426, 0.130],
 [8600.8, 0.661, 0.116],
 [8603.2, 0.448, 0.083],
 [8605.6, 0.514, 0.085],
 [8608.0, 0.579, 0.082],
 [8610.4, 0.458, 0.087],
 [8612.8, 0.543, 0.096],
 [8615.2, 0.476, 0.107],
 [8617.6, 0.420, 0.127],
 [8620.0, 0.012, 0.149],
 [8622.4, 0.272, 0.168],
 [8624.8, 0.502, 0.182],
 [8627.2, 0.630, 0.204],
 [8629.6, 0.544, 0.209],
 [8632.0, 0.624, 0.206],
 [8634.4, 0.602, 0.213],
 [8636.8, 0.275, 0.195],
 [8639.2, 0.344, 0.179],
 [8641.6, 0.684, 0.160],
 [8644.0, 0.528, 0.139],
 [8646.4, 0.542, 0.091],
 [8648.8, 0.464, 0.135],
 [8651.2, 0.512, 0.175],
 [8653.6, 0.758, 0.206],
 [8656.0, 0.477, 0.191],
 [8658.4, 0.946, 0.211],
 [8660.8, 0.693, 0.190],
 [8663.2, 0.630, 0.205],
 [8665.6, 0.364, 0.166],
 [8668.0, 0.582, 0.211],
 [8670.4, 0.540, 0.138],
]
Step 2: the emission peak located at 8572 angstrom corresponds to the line Halpha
